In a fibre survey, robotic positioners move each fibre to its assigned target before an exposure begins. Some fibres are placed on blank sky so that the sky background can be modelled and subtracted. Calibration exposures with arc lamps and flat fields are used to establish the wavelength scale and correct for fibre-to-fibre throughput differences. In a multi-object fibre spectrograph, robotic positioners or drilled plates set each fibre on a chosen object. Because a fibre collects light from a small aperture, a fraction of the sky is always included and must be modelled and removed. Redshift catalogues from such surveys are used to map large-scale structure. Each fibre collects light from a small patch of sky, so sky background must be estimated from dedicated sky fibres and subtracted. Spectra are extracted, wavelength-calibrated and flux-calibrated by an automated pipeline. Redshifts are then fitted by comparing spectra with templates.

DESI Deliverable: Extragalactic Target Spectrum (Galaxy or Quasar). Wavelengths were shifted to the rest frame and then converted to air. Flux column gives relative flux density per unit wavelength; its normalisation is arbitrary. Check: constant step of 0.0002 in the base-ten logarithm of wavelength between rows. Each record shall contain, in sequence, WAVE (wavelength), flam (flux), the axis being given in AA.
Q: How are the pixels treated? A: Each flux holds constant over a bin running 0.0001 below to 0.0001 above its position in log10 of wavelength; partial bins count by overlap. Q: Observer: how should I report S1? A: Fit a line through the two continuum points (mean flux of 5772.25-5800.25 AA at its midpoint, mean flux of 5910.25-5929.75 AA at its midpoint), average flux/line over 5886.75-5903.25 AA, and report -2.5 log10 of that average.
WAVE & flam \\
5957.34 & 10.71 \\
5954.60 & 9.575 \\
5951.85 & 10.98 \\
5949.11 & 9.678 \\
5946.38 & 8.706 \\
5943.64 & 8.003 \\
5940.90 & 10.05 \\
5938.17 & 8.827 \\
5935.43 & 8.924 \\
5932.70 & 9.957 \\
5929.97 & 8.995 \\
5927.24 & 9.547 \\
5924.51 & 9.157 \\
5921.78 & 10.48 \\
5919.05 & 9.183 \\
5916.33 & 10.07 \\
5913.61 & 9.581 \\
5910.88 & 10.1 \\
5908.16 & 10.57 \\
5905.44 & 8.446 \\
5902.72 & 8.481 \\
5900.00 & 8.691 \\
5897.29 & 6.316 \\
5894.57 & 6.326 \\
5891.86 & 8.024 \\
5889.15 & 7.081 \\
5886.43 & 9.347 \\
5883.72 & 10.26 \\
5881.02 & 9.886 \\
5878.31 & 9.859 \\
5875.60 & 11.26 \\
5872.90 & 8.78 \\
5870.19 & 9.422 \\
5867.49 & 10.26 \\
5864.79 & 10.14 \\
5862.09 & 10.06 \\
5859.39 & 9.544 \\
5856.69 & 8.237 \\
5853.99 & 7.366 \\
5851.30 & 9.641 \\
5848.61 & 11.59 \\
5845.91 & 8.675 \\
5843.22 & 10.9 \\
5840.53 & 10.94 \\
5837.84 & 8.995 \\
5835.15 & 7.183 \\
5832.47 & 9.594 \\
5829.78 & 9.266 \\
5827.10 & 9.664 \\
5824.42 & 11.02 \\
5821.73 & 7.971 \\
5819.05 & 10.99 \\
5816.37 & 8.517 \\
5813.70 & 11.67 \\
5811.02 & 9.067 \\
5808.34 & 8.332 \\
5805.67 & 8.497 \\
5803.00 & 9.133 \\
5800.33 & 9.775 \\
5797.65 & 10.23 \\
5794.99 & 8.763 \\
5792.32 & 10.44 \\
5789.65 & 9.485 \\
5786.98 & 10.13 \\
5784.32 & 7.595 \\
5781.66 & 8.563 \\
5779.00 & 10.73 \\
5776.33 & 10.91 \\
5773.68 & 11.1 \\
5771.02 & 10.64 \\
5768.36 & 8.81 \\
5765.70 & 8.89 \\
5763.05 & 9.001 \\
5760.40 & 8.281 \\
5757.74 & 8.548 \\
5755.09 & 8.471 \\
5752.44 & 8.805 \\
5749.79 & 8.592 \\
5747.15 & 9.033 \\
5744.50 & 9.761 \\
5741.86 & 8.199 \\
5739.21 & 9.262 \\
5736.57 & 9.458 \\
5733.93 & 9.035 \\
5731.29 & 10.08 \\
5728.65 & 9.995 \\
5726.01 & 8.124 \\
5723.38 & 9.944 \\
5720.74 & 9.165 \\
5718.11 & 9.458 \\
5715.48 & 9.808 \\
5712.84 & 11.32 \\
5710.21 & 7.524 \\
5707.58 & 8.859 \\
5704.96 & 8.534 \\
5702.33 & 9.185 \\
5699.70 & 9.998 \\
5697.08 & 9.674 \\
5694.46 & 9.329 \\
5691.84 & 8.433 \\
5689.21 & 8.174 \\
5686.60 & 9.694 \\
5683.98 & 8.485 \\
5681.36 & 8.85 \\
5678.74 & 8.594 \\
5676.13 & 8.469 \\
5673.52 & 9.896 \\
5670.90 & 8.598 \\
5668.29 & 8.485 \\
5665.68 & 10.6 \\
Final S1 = 0.27 mag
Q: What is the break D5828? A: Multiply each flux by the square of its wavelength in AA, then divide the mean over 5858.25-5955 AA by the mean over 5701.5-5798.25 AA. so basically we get 1.05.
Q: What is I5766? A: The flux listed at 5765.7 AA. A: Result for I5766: 8.89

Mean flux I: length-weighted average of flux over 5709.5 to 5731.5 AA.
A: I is 9.51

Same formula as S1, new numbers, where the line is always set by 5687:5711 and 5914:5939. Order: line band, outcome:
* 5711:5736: -0.07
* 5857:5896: 0.01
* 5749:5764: 0.06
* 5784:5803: -0.05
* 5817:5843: -0.04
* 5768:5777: -0.16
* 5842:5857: -0.02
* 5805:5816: -0.02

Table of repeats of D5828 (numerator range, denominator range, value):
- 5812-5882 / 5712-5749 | 1.07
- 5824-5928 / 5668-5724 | 1.09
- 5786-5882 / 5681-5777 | 1.08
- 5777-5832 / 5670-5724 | 1.08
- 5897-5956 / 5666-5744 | 1.10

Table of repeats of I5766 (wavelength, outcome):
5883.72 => 10.26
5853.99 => 7.366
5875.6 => 11.26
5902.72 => 8.481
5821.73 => 7.971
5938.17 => 8.827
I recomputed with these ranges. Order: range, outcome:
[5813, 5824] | 9.78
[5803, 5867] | 9.48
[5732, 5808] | 9.29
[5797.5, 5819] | 9.45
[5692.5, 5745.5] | 9.32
